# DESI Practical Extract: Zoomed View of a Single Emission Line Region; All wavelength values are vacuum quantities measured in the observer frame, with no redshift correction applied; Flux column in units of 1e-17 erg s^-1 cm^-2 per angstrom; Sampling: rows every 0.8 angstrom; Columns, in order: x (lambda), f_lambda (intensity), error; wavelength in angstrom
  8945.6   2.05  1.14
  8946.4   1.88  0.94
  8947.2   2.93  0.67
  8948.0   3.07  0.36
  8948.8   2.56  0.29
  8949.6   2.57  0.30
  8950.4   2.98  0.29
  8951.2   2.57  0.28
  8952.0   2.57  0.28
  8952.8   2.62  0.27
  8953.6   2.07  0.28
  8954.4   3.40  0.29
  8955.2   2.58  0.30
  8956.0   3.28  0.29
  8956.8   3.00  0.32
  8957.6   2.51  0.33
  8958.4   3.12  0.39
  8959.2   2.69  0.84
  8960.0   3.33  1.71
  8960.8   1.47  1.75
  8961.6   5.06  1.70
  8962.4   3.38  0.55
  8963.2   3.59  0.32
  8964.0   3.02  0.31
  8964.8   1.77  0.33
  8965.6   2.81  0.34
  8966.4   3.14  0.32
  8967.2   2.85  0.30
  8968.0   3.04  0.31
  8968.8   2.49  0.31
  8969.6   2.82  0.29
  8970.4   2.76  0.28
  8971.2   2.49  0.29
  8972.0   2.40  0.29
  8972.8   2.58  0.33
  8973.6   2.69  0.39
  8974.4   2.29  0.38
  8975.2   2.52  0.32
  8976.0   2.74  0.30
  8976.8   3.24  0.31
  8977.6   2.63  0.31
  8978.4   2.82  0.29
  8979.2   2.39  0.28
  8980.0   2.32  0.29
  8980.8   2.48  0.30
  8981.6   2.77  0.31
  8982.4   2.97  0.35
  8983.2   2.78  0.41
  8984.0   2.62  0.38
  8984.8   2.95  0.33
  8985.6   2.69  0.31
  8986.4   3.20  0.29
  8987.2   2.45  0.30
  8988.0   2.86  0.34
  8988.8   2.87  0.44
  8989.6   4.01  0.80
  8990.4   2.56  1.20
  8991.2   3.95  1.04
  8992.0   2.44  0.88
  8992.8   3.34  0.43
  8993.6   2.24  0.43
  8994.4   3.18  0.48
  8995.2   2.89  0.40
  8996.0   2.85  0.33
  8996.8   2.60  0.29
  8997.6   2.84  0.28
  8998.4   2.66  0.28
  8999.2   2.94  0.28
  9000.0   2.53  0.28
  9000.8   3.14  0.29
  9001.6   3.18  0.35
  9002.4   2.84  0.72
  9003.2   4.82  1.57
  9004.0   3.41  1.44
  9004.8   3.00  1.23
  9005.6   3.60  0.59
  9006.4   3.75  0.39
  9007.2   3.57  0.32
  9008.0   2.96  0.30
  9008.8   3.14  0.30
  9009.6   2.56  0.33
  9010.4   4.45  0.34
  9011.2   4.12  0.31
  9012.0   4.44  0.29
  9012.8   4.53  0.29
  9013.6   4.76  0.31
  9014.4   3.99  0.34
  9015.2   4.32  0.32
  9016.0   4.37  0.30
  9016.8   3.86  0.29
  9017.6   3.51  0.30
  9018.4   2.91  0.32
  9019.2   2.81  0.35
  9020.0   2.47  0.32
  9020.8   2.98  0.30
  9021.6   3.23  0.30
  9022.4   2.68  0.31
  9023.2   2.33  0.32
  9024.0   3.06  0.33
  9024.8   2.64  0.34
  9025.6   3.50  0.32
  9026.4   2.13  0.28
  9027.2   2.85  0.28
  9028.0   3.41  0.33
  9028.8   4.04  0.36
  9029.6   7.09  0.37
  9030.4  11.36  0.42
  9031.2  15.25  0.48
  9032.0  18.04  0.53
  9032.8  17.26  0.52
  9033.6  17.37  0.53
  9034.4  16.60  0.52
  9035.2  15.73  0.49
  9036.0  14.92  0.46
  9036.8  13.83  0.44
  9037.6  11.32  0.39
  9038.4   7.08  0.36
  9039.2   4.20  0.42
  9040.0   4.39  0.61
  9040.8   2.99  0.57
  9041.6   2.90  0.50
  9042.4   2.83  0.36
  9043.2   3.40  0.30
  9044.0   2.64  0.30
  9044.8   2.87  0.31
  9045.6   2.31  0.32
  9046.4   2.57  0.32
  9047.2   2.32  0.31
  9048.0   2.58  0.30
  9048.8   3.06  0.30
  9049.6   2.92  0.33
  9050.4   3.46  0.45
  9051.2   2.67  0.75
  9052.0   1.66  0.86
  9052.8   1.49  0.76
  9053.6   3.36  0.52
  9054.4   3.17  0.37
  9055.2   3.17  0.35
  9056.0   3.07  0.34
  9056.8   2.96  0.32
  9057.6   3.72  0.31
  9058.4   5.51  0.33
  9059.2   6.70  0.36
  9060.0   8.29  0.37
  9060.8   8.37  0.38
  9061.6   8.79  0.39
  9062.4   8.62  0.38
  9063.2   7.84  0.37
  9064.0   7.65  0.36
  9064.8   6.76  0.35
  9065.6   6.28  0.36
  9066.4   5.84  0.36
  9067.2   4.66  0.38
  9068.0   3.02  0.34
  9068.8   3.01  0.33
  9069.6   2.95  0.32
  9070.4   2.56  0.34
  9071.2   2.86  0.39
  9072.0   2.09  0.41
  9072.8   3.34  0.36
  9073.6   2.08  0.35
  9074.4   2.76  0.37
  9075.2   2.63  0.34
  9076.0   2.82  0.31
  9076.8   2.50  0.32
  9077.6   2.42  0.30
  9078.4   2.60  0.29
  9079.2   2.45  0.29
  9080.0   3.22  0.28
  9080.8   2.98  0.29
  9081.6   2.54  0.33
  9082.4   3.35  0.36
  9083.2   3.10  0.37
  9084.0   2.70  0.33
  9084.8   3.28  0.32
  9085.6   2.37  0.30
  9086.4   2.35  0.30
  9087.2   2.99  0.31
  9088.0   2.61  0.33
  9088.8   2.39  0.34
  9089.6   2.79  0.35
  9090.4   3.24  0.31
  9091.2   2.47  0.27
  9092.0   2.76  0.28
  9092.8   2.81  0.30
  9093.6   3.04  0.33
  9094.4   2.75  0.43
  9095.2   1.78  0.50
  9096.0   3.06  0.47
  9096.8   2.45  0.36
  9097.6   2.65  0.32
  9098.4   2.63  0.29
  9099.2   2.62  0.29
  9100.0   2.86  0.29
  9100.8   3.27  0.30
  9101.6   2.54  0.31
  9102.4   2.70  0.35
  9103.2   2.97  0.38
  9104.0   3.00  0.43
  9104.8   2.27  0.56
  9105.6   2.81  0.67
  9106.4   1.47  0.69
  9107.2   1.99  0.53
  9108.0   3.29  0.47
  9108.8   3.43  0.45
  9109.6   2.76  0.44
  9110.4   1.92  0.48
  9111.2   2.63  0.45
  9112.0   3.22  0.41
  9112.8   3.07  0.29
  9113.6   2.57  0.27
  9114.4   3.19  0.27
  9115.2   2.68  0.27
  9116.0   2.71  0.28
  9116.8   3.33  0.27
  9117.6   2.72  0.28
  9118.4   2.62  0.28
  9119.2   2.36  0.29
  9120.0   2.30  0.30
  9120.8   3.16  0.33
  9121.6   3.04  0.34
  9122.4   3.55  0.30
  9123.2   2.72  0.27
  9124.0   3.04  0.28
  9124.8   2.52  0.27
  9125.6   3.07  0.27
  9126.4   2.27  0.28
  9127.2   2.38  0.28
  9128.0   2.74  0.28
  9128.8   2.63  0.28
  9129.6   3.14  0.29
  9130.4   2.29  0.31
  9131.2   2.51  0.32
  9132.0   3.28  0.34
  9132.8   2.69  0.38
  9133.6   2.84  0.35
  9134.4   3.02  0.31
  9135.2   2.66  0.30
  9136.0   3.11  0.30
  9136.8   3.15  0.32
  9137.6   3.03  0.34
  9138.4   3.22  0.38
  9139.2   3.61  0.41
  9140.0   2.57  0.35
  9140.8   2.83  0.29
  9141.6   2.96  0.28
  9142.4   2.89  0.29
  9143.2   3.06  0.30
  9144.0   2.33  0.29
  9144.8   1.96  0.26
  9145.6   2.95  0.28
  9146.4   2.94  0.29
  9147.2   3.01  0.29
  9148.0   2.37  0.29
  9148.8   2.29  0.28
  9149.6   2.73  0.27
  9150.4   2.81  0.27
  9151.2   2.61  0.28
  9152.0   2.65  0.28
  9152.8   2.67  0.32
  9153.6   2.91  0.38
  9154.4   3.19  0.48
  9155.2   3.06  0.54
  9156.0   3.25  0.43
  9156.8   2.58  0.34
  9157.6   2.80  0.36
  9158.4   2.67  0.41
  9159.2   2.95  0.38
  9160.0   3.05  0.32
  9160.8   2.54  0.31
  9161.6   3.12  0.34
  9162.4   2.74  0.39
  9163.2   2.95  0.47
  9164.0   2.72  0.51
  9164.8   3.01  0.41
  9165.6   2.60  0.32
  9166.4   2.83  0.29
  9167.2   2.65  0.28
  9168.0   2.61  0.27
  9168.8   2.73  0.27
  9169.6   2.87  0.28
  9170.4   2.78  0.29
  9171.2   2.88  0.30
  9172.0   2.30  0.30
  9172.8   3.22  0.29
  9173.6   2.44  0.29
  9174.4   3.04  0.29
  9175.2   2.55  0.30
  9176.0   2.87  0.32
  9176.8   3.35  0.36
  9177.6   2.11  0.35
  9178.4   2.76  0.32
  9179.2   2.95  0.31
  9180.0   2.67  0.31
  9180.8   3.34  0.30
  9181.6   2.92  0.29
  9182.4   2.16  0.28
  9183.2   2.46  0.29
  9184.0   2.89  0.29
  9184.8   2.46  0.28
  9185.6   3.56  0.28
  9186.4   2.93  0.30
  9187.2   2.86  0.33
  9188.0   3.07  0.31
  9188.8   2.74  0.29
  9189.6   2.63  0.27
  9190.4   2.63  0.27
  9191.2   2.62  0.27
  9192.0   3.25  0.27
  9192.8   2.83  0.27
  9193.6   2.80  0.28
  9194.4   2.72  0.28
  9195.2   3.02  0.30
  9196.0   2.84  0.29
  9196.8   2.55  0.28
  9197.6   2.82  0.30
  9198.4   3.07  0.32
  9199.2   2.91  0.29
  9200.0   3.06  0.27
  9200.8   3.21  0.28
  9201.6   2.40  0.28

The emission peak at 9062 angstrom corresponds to [N II]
